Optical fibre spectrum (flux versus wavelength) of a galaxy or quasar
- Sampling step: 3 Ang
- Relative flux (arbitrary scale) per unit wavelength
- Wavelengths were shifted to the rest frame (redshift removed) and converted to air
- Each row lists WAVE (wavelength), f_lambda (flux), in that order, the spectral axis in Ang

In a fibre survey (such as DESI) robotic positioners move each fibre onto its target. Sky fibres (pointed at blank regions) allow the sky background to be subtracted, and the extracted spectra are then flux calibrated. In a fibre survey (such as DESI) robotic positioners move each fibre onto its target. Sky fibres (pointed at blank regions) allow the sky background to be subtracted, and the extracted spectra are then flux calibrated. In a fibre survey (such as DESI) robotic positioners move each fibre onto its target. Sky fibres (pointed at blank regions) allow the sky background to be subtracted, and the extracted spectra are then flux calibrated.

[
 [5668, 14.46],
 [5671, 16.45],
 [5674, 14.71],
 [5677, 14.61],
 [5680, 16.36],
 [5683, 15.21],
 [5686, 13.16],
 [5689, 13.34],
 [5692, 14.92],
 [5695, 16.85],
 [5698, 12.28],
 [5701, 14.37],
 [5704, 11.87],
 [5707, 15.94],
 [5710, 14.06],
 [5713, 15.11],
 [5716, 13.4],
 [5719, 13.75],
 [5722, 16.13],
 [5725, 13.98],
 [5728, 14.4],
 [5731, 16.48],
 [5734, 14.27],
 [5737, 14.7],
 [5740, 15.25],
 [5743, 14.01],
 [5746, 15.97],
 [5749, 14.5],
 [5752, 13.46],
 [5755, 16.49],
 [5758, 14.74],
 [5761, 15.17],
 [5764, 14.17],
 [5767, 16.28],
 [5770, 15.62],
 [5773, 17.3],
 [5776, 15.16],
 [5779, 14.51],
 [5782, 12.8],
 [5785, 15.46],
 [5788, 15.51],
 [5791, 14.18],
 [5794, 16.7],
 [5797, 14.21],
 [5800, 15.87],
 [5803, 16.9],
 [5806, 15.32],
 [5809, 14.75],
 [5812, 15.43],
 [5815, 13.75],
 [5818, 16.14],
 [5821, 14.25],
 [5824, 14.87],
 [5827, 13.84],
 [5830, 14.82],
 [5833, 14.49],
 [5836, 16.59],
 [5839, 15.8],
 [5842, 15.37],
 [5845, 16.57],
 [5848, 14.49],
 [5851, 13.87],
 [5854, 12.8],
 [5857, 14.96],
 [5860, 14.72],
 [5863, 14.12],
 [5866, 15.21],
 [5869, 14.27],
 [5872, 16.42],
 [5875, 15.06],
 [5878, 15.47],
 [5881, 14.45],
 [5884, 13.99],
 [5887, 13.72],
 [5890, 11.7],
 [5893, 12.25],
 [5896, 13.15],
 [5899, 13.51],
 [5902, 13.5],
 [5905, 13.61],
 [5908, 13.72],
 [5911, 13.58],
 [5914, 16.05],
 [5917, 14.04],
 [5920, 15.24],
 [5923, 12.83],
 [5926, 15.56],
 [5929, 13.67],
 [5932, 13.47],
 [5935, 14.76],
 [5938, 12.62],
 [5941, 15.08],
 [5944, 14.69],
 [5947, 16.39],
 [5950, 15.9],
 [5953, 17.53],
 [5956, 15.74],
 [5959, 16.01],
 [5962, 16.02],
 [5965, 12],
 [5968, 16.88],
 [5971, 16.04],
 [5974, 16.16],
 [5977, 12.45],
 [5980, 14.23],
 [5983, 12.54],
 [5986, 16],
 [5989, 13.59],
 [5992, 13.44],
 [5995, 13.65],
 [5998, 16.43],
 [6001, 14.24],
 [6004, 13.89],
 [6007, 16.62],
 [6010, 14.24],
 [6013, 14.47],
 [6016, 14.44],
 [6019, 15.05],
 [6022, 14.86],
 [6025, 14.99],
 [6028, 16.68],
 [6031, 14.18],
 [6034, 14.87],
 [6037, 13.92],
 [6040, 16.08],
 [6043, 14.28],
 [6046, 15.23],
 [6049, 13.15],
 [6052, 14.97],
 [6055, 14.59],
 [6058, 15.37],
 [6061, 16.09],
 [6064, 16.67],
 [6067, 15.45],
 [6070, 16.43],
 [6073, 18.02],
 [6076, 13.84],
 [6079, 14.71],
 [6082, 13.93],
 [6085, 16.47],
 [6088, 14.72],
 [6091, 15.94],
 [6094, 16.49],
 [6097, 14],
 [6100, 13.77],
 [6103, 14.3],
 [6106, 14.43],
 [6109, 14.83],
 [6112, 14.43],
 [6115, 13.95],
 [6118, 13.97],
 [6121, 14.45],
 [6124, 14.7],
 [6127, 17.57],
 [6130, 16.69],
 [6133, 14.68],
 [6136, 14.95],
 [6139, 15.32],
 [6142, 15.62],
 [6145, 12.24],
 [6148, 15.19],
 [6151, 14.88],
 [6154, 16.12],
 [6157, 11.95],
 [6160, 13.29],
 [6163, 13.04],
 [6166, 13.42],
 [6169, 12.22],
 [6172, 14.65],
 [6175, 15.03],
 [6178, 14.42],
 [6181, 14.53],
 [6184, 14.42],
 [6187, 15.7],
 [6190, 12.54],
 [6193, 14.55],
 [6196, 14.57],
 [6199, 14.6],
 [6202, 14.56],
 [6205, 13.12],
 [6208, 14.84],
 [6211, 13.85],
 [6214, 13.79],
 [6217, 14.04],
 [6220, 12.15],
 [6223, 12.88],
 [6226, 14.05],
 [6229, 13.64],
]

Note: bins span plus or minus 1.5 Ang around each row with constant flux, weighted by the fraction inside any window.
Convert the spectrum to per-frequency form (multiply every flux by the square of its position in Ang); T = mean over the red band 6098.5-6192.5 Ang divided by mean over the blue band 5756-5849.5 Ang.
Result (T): 1.06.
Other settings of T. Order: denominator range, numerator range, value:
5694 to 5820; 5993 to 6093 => 1.11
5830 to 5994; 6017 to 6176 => 1.08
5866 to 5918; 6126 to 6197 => 1.12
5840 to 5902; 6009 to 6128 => 1.12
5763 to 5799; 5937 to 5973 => 1.08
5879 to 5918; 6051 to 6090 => 1.20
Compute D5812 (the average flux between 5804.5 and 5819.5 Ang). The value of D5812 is 15.1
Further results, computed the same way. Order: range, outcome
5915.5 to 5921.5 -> 14.6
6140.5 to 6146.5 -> 13.9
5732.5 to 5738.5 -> 14.5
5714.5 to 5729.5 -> 14.3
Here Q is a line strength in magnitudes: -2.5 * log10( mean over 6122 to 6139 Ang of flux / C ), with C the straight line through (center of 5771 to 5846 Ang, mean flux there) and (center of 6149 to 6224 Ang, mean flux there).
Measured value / -0.11 mag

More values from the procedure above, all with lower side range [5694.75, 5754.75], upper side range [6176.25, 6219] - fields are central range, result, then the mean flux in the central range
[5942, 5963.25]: -0.117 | 16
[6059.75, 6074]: -0.153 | 16.5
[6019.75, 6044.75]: -0.048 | 15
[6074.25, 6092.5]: -0.050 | 15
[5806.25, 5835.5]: -0.024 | 14.8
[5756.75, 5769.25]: -0.046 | 15.1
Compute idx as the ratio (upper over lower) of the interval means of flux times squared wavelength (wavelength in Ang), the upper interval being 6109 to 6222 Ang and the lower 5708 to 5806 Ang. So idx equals 1.1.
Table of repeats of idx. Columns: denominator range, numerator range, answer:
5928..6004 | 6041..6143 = 1.07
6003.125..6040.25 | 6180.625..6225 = 0.99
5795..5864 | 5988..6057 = 1.05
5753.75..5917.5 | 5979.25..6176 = 1.09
